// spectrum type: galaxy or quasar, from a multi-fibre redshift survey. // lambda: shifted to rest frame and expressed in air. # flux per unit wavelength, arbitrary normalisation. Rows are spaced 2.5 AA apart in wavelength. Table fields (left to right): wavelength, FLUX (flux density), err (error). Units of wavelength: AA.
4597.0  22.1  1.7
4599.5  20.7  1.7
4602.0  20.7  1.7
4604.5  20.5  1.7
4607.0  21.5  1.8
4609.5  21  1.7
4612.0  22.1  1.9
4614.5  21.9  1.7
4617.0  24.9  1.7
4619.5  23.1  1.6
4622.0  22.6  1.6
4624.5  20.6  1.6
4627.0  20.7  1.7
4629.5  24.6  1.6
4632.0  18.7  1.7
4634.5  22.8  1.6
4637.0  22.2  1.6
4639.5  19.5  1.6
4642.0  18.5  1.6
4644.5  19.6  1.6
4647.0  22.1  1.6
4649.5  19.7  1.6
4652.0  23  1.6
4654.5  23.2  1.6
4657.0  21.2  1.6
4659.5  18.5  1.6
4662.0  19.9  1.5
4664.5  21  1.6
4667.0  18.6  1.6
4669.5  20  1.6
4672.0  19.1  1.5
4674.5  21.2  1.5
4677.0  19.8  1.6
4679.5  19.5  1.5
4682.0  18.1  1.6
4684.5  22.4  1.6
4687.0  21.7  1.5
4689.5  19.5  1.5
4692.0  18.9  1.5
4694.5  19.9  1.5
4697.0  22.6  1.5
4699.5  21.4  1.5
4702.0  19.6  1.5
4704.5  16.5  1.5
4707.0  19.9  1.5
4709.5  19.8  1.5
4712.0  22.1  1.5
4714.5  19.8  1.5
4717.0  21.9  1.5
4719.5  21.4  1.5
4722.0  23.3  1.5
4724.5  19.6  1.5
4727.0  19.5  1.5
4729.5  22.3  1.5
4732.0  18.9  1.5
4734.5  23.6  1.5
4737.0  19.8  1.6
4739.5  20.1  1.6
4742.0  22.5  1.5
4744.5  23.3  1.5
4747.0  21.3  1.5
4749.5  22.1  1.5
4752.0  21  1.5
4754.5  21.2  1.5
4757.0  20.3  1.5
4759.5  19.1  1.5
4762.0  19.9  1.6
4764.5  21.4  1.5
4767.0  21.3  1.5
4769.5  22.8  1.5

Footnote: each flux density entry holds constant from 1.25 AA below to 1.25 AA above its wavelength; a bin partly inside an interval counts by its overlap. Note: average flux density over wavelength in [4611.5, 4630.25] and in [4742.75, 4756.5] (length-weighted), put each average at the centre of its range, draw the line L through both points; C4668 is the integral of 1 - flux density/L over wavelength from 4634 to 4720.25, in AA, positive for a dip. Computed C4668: 6.9 AA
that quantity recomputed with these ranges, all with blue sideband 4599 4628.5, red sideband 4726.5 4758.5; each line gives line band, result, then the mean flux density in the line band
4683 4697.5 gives 0.5 AA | 20.7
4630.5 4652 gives 1.0 AA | 20.6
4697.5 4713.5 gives 1.0 AA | 20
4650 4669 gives 0.8 AA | 20.7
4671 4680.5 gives 0.7 AA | 19.9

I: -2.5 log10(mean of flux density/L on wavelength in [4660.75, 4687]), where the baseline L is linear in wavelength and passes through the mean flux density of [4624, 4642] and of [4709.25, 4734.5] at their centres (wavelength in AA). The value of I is 0.06 mag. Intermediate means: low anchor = 21.1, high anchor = 21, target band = 20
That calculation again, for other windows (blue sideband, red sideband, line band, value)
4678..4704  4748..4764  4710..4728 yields -0.03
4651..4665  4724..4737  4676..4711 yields 0.05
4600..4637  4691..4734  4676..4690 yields 0.04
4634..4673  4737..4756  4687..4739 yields 0.03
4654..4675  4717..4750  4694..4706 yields 0.04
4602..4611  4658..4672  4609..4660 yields -0.06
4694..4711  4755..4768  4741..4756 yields -0.08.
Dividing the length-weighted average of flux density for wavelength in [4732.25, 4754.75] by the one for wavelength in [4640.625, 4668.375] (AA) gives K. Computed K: 1.05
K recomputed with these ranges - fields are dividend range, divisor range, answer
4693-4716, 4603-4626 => 0.92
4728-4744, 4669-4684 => 1.08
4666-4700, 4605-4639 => 0.92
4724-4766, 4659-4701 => 1.04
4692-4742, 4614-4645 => 0.96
